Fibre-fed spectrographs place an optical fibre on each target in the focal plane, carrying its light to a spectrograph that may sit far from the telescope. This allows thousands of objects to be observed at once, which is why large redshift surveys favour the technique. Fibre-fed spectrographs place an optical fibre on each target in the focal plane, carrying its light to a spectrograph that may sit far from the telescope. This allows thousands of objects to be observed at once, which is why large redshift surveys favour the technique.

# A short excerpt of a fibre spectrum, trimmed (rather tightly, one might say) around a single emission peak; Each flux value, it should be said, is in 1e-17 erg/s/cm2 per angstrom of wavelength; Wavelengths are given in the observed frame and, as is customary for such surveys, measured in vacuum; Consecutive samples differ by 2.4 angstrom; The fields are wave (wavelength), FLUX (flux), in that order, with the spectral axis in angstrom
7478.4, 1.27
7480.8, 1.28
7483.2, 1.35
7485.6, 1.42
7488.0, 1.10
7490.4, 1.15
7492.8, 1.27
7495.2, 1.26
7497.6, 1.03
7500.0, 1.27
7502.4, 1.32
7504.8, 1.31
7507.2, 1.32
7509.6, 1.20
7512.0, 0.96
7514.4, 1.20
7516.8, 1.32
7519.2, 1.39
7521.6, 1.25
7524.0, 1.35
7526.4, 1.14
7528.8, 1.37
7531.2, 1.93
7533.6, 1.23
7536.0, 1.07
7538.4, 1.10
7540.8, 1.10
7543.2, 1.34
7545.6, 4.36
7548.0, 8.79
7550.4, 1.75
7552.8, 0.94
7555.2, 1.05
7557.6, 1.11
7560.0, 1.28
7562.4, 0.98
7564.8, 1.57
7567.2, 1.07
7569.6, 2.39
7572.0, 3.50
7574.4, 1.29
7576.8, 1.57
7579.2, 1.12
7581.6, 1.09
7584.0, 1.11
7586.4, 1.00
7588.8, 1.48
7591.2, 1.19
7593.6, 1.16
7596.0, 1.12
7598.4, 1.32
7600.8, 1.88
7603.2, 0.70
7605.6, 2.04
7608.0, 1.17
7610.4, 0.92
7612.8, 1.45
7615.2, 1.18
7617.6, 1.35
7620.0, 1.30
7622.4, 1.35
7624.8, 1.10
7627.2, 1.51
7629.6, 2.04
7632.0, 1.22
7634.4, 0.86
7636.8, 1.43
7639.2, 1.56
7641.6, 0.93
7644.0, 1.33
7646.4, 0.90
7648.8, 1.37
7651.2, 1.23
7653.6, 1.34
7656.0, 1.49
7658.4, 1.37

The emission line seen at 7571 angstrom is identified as [N II]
